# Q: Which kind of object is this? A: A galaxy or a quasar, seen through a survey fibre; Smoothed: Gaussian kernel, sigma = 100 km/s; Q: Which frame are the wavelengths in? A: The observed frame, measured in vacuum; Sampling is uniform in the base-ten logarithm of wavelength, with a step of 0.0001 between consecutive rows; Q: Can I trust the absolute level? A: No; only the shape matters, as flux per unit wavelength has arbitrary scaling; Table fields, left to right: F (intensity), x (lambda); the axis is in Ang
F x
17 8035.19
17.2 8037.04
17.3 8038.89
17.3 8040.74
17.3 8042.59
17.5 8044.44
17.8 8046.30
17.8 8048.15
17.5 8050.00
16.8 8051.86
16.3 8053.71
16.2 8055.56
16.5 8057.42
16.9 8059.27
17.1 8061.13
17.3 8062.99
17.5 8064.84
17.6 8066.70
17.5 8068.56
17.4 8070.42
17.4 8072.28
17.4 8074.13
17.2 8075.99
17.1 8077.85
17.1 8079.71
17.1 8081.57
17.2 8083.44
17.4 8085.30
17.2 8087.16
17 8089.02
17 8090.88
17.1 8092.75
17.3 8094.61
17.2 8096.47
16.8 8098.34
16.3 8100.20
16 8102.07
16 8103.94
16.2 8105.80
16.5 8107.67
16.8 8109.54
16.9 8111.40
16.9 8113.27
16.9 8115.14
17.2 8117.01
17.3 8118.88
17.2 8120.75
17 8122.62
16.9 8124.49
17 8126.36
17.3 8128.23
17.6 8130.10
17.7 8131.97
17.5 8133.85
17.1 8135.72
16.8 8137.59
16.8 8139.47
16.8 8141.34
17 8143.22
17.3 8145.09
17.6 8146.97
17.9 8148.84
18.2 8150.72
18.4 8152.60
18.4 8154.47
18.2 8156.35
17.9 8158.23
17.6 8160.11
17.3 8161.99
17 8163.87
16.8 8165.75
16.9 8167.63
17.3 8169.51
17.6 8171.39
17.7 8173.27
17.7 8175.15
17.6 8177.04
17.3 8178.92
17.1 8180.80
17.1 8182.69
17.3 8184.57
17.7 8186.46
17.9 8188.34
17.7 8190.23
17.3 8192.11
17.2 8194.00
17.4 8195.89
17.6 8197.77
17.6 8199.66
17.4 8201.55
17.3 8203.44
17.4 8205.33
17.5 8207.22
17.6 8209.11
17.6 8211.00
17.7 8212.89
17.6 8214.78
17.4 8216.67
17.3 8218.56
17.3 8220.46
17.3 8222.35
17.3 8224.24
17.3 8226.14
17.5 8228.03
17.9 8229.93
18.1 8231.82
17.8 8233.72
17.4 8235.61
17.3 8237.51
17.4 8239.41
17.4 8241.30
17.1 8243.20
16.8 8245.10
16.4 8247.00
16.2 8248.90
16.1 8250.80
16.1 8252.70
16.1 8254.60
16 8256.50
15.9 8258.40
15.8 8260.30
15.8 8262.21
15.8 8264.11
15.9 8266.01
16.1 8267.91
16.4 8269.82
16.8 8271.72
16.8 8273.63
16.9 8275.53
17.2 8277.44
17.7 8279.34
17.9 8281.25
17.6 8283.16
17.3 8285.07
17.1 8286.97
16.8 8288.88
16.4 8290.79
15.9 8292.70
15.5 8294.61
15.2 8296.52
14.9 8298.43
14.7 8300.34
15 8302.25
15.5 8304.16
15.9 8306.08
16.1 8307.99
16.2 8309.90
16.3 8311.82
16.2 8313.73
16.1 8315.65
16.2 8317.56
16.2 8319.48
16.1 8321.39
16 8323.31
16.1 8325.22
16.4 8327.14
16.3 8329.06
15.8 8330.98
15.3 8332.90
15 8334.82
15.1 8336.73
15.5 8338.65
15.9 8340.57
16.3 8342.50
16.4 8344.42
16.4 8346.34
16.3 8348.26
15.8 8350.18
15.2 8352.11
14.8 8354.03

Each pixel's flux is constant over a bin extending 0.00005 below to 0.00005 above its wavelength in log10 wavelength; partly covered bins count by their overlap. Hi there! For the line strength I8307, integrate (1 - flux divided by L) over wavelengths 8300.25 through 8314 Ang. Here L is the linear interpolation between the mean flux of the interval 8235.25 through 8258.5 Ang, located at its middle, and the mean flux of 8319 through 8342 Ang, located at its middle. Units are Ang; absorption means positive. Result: 0.2 Ang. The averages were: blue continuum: 16.6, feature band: 15.8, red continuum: 15.8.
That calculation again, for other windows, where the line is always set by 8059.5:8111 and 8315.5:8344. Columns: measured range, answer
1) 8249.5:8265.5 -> 0.27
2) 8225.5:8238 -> -0.99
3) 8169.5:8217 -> -2.78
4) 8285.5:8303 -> 0.30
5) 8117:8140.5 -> -0.51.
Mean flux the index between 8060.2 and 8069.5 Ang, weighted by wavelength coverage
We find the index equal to 17.4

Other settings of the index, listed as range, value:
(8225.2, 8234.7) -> 17.7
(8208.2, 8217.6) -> 17.6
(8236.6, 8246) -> 17.2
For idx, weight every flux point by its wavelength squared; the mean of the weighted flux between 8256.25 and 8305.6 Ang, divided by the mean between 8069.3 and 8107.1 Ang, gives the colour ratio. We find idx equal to 1.00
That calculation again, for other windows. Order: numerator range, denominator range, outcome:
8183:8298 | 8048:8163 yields 1.02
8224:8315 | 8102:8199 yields 0.98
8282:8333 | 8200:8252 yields 0.95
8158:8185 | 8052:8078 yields 1.04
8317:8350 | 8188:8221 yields 0.94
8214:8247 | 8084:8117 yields 1.07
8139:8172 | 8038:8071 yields 1.04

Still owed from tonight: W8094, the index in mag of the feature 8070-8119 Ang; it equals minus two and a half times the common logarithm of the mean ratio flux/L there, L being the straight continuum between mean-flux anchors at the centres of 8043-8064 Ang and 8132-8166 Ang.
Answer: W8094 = 0.02 mag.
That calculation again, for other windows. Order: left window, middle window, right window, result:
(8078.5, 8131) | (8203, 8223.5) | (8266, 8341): -0.06 mag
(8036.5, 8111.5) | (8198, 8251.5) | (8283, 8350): -0.06 mag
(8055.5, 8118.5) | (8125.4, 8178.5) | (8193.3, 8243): -0.01 mag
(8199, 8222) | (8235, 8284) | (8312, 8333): 0.01 mag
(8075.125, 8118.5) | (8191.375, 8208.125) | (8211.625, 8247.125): -0.01 mag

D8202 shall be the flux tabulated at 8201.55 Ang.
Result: 17.4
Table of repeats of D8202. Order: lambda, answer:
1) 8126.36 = 17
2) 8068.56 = 17.5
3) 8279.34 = 17.7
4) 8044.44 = 17.5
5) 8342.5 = 16.3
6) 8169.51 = 17.3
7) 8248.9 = 16.2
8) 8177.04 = 17.6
